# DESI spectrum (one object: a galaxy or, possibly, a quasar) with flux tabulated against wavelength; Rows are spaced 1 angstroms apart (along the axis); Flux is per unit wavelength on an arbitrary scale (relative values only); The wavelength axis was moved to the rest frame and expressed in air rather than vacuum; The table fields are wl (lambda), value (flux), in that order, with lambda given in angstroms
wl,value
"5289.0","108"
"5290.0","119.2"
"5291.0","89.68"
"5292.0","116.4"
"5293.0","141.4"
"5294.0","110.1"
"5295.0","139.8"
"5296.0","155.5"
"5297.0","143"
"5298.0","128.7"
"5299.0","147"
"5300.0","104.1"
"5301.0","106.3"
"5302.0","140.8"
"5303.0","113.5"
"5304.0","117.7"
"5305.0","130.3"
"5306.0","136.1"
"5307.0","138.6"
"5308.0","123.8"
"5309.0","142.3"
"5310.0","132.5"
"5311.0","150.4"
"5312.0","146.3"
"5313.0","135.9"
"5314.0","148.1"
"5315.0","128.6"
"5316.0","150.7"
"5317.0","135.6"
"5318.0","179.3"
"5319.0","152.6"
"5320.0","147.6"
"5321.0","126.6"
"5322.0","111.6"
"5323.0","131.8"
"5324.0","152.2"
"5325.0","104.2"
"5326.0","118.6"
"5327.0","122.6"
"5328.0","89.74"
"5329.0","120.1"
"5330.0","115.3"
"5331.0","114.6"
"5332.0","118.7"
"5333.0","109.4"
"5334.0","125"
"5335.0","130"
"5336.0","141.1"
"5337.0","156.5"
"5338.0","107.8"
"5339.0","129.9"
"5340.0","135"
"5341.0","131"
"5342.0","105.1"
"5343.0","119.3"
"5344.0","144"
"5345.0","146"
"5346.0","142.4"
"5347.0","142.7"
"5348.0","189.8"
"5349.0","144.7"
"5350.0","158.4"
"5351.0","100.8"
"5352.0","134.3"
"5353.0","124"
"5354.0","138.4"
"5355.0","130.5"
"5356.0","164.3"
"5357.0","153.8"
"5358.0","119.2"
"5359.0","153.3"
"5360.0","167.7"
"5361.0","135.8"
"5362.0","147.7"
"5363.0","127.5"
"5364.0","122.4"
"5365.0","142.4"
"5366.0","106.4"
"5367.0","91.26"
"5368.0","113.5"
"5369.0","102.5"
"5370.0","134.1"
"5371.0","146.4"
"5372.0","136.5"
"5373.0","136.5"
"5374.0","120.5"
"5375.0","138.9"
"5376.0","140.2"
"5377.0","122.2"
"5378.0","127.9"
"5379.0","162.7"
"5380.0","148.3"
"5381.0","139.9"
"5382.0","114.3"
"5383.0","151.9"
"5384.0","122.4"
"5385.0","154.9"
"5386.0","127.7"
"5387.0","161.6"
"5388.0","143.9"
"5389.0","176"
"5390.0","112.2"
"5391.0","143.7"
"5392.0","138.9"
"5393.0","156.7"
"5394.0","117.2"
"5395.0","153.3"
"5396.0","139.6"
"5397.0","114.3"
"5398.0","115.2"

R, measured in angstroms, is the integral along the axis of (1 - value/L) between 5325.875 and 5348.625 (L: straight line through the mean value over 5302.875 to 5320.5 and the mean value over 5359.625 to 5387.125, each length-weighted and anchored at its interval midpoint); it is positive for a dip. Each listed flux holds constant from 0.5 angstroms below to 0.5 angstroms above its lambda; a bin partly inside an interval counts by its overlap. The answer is 1.4 angstroms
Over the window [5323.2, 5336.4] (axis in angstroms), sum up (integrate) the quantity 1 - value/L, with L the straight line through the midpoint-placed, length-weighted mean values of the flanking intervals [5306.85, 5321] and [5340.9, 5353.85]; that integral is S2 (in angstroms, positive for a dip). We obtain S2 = 1.90 angstroms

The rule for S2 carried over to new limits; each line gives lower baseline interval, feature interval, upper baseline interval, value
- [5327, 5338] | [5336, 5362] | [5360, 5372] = -3.2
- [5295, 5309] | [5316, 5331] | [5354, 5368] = 0.3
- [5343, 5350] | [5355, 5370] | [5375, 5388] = 1.4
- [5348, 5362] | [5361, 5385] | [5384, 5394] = 2.0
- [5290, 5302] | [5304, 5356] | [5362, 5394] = -1.6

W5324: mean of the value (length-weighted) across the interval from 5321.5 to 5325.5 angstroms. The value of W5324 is 125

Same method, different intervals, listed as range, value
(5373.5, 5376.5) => 133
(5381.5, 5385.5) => 136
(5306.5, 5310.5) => 134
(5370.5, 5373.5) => 140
